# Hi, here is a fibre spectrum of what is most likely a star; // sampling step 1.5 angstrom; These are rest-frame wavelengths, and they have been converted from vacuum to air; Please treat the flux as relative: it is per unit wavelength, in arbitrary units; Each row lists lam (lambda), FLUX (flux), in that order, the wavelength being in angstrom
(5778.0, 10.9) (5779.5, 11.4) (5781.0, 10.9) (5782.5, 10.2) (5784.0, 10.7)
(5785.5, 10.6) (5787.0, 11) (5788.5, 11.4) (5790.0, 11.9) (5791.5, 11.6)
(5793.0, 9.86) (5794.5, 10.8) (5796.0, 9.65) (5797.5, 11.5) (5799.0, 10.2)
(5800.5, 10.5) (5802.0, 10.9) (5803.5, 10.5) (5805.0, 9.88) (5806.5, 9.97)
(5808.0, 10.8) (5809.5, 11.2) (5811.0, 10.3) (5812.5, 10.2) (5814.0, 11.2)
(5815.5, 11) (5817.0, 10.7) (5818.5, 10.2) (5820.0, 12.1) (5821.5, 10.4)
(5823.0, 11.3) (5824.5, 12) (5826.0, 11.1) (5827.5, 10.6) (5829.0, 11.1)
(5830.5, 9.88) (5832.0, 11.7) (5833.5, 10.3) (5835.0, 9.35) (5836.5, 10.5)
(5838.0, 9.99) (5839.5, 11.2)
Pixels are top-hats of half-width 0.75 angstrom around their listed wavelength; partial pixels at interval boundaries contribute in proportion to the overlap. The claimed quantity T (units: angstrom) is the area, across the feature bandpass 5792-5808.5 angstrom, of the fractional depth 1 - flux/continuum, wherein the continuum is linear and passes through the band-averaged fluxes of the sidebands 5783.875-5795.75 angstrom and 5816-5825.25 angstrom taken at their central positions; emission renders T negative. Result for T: 0.9 angstrom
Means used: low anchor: 10.9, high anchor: 11.1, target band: 10.4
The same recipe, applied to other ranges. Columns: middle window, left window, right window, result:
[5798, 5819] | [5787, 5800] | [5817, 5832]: 0.7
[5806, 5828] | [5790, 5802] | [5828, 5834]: -0.3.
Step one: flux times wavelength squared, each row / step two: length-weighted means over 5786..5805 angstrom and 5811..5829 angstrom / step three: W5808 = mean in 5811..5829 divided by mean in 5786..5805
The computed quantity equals 1.0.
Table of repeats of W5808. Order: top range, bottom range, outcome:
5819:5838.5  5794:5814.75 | 1.03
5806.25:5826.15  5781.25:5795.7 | 1.01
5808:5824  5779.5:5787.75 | 1.02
